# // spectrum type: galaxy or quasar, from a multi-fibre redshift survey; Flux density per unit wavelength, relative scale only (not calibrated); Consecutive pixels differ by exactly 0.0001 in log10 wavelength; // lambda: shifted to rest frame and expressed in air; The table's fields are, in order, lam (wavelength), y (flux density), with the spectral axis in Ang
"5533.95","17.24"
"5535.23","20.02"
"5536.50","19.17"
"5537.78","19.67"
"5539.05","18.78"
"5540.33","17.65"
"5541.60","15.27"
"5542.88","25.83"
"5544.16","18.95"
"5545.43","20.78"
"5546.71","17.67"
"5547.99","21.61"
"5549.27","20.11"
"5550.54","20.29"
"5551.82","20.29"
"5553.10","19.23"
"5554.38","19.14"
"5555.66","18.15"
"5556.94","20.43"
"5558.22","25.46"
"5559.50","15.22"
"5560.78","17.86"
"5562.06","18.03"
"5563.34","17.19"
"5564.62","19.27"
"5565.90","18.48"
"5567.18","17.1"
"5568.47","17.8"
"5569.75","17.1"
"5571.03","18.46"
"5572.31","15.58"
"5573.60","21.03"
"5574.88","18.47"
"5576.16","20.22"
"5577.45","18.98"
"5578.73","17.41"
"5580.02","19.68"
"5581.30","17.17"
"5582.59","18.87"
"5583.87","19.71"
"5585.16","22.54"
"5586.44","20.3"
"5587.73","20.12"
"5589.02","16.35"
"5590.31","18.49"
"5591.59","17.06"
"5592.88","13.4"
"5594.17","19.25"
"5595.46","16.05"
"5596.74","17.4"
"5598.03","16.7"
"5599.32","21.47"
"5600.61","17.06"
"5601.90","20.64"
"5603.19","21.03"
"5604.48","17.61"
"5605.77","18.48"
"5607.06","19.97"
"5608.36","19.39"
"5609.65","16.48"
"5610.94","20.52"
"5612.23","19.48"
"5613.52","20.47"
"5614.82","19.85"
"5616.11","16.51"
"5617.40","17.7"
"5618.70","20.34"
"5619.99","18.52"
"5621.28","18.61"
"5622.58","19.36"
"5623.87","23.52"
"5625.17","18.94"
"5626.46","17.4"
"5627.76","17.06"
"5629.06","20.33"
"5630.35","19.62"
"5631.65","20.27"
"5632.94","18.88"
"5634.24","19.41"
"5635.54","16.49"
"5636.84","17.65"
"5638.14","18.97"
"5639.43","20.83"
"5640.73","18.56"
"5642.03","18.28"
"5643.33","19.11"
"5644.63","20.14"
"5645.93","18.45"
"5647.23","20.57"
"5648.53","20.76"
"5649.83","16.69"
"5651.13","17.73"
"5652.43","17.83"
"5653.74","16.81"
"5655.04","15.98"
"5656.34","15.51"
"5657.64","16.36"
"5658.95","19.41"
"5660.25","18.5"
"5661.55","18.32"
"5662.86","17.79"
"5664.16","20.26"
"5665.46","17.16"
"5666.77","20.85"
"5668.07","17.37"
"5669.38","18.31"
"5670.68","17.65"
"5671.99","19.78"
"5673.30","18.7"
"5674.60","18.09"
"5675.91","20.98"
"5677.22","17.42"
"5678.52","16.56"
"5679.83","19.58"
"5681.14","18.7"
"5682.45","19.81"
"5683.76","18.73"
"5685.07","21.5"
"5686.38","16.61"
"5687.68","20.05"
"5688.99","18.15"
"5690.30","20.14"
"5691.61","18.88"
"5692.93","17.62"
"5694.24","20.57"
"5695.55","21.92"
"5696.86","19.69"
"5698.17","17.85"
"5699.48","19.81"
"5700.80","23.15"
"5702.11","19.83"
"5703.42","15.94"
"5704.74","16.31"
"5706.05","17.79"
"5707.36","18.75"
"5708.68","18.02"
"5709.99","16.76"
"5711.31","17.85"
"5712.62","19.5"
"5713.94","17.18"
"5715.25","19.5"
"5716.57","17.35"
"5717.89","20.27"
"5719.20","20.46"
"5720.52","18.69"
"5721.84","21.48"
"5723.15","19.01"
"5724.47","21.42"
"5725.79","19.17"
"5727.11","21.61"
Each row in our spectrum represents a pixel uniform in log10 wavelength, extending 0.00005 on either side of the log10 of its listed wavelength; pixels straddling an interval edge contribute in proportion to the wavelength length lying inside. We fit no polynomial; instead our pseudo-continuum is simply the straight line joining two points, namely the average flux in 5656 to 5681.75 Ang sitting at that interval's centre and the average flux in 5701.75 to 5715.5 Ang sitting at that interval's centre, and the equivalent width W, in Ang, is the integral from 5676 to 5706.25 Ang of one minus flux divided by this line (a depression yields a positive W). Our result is -1.6 Ang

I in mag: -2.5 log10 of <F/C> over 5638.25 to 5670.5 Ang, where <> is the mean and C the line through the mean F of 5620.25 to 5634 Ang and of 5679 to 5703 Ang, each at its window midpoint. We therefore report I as 0.060 mag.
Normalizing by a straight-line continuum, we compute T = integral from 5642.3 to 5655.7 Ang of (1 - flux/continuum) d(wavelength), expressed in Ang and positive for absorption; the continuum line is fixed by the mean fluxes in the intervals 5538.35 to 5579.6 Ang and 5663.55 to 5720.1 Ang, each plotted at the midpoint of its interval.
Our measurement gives 0.4 Ang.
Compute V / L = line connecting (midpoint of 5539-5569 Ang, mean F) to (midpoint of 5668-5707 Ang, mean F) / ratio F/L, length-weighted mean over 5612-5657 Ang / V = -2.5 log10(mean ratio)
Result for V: 0.02 mag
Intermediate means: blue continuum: 19.2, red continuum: 18.9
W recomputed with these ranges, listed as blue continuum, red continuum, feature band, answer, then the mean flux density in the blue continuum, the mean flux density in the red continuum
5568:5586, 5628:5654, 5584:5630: 0.0 Ang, 18.8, 18.9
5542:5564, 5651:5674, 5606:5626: -0.6 Ang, 19.7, 18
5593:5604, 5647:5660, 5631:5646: -0.9 Ang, 18.4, 17.7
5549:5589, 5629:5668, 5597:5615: -0.4 Ang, 19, 18.5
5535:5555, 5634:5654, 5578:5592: 0.2 Ang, 19.6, 18.7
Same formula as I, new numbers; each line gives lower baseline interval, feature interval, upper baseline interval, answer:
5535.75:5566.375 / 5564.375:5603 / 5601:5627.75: 0.048 mag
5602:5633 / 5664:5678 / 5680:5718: 0.017 mag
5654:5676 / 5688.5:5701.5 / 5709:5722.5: -0.067 mag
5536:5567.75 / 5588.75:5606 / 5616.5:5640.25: 0.070 mag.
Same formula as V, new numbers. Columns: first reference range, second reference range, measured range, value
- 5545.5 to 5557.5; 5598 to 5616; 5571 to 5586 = 0.02 mag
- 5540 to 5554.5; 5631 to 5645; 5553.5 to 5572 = 0.07 mag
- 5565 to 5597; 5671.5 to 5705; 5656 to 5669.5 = 0.04 mag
